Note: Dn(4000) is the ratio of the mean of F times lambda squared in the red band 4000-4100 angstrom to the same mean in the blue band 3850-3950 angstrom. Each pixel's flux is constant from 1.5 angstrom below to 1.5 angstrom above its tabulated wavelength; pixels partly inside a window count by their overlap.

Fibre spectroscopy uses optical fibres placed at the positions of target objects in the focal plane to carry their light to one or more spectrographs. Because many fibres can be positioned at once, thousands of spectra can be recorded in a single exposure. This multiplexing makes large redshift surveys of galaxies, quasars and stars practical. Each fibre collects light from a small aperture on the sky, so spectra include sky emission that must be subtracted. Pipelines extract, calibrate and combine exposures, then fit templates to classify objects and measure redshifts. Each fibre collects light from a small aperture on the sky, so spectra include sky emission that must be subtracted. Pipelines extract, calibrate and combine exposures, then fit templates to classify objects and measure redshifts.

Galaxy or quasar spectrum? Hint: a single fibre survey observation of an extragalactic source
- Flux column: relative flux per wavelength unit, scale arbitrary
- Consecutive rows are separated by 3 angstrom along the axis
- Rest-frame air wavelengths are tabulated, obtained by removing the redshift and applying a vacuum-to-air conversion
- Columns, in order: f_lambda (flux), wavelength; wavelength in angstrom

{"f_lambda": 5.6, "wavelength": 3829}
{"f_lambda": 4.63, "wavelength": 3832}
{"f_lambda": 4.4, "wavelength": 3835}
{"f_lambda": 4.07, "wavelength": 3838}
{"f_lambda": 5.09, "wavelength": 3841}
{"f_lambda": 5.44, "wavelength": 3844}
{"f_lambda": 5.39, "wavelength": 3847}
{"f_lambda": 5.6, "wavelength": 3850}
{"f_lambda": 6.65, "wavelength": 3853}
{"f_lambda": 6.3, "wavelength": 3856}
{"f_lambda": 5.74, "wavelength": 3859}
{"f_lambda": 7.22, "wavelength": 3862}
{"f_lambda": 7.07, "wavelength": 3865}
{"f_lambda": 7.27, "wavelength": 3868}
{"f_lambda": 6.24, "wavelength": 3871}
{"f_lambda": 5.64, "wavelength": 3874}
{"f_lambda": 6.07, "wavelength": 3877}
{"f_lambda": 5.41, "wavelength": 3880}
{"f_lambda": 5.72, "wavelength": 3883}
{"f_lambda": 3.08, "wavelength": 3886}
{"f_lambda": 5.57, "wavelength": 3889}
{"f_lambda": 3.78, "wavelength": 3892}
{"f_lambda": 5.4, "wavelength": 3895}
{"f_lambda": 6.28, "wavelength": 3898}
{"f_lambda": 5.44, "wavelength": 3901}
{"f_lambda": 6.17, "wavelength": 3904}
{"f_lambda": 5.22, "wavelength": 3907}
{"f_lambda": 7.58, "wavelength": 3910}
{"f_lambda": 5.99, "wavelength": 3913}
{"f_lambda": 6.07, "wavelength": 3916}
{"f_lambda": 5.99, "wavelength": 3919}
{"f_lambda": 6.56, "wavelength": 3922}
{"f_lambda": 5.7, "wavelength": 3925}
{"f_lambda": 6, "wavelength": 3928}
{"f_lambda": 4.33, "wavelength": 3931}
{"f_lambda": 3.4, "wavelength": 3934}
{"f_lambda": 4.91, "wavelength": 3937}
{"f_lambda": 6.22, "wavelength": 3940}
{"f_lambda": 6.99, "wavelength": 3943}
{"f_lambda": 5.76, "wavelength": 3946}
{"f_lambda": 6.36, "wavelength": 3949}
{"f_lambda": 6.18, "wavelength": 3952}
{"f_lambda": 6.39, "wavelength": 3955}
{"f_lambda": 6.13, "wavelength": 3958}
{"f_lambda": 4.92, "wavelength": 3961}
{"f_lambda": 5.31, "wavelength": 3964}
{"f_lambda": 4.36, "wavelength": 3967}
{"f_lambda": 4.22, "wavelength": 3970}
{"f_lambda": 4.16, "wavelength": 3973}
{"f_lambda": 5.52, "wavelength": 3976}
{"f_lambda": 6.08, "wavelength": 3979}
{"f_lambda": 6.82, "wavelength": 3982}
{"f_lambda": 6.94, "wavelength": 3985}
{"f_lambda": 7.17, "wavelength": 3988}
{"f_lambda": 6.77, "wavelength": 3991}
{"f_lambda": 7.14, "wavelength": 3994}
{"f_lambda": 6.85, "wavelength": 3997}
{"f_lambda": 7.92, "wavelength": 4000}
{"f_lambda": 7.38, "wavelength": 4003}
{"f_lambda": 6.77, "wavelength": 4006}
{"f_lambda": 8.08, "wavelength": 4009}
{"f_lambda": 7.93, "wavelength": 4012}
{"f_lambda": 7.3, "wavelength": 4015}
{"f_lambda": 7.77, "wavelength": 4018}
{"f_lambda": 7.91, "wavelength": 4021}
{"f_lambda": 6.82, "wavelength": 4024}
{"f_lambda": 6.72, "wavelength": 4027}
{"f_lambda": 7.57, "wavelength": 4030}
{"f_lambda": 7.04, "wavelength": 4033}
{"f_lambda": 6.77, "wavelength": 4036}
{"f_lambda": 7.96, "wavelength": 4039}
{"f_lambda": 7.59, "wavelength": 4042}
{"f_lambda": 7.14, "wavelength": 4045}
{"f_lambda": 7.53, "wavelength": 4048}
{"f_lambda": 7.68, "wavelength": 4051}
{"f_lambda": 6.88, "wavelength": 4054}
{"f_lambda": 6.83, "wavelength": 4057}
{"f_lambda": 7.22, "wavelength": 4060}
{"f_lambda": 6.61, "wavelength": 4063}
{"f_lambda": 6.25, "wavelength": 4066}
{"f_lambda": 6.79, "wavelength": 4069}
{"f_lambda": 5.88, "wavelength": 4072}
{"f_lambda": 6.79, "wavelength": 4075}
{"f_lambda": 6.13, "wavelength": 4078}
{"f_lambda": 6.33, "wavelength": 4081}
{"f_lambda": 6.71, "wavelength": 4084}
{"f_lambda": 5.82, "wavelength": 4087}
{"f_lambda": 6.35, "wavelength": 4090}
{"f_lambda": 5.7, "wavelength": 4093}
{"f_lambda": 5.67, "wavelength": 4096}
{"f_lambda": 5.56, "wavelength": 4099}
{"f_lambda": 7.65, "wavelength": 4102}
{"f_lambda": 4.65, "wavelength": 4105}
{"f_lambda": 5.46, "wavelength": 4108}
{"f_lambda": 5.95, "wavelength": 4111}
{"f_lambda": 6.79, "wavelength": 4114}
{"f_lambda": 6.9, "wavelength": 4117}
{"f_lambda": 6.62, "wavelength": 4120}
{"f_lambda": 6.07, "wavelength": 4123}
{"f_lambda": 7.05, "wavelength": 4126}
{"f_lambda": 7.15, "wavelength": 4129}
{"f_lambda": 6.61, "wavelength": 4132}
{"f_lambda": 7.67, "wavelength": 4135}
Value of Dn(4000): 1.28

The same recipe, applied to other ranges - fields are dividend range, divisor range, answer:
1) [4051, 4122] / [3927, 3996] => 1.17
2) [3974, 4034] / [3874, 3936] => 1.36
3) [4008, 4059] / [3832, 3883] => 1.39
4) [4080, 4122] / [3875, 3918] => 1.22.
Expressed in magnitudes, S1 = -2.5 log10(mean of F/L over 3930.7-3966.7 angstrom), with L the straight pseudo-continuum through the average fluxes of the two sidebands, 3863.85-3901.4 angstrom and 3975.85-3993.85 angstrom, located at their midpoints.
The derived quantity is 0.132 mag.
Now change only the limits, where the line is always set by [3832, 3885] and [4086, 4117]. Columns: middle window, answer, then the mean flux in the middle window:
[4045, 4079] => -0.14 mag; 6.81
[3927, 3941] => 0.19 mag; 4.89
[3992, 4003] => -0.23 mag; 7.29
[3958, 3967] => 0.14 mag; 5.16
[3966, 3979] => 0.23 mag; 4.75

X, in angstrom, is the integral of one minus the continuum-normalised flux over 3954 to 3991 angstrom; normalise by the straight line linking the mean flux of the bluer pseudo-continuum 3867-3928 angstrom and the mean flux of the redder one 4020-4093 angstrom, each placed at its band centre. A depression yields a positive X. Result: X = 3.4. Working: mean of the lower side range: 5.75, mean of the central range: 5.7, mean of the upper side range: 6.86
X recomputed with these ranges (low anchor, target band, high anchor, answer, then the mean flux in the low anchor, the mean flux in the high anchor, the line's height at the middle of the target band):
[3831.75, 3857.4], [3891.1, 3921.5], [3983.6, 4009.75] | 1.1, 5.31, 7.2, 6.08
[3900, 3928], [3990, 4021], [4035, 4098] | -4.7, 6.09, 6.69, 6.45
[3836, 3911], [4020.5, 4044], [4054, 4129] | -4.1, 5.72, 6.35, 6.18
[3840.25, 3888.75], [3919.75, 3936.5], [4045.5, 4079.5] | 2.6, 5.87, 6.79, 6.17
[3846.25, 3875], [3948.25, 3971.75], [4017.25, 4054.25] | 5.0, 6.35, 7.34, 6.91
